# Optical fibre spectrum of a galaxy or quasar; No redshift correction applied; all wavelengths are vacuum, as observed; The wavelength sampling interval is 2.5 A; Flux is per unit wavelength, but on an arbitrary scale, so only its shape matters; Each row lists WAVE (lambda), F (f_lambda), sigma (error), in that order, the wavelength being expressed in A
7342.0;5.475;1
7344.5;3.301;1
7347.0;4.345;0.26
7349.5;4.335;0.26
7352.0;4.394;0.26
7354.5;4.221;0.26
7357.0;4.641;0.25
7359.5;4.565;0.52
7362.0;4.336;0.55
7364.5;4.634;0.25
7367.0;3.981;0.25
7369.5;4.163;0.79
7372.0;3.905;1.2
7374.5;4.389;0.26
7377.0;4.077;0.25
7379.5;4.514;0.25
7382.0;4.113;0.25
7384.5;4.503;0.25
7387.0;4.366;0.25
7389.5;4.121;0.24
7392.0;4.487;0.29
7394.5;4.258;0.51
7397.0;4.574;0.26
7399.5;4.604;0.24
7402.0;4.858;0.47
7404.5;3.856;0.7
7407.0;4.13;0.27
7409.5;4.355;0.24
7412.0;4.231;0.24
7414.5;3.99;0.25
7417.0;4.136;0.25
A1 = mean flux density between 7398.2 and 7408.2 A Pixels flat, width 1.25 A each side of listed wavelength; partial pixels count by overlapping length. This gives 4.36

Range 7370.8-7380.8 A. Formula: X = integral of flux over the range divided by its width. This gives 4.22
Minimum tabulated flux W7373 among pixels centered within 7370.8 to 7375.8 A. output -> 3.905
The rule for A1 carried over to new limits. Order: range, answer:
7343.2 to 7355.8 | 4.13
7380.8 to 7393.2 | 4.32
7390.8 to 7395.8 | 4.37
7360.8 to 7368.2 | 4.32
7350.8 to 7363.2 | 4.43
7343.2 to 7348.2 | 3.83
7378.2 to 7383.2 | 4.31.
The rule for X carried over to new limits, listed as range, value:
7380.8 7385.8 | 4.31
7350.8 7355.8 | 4.31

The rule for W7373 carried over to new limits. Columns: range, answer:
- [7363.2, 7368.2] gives 3.981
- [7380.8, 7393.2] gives 4.113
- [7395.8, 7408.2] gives 3.856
